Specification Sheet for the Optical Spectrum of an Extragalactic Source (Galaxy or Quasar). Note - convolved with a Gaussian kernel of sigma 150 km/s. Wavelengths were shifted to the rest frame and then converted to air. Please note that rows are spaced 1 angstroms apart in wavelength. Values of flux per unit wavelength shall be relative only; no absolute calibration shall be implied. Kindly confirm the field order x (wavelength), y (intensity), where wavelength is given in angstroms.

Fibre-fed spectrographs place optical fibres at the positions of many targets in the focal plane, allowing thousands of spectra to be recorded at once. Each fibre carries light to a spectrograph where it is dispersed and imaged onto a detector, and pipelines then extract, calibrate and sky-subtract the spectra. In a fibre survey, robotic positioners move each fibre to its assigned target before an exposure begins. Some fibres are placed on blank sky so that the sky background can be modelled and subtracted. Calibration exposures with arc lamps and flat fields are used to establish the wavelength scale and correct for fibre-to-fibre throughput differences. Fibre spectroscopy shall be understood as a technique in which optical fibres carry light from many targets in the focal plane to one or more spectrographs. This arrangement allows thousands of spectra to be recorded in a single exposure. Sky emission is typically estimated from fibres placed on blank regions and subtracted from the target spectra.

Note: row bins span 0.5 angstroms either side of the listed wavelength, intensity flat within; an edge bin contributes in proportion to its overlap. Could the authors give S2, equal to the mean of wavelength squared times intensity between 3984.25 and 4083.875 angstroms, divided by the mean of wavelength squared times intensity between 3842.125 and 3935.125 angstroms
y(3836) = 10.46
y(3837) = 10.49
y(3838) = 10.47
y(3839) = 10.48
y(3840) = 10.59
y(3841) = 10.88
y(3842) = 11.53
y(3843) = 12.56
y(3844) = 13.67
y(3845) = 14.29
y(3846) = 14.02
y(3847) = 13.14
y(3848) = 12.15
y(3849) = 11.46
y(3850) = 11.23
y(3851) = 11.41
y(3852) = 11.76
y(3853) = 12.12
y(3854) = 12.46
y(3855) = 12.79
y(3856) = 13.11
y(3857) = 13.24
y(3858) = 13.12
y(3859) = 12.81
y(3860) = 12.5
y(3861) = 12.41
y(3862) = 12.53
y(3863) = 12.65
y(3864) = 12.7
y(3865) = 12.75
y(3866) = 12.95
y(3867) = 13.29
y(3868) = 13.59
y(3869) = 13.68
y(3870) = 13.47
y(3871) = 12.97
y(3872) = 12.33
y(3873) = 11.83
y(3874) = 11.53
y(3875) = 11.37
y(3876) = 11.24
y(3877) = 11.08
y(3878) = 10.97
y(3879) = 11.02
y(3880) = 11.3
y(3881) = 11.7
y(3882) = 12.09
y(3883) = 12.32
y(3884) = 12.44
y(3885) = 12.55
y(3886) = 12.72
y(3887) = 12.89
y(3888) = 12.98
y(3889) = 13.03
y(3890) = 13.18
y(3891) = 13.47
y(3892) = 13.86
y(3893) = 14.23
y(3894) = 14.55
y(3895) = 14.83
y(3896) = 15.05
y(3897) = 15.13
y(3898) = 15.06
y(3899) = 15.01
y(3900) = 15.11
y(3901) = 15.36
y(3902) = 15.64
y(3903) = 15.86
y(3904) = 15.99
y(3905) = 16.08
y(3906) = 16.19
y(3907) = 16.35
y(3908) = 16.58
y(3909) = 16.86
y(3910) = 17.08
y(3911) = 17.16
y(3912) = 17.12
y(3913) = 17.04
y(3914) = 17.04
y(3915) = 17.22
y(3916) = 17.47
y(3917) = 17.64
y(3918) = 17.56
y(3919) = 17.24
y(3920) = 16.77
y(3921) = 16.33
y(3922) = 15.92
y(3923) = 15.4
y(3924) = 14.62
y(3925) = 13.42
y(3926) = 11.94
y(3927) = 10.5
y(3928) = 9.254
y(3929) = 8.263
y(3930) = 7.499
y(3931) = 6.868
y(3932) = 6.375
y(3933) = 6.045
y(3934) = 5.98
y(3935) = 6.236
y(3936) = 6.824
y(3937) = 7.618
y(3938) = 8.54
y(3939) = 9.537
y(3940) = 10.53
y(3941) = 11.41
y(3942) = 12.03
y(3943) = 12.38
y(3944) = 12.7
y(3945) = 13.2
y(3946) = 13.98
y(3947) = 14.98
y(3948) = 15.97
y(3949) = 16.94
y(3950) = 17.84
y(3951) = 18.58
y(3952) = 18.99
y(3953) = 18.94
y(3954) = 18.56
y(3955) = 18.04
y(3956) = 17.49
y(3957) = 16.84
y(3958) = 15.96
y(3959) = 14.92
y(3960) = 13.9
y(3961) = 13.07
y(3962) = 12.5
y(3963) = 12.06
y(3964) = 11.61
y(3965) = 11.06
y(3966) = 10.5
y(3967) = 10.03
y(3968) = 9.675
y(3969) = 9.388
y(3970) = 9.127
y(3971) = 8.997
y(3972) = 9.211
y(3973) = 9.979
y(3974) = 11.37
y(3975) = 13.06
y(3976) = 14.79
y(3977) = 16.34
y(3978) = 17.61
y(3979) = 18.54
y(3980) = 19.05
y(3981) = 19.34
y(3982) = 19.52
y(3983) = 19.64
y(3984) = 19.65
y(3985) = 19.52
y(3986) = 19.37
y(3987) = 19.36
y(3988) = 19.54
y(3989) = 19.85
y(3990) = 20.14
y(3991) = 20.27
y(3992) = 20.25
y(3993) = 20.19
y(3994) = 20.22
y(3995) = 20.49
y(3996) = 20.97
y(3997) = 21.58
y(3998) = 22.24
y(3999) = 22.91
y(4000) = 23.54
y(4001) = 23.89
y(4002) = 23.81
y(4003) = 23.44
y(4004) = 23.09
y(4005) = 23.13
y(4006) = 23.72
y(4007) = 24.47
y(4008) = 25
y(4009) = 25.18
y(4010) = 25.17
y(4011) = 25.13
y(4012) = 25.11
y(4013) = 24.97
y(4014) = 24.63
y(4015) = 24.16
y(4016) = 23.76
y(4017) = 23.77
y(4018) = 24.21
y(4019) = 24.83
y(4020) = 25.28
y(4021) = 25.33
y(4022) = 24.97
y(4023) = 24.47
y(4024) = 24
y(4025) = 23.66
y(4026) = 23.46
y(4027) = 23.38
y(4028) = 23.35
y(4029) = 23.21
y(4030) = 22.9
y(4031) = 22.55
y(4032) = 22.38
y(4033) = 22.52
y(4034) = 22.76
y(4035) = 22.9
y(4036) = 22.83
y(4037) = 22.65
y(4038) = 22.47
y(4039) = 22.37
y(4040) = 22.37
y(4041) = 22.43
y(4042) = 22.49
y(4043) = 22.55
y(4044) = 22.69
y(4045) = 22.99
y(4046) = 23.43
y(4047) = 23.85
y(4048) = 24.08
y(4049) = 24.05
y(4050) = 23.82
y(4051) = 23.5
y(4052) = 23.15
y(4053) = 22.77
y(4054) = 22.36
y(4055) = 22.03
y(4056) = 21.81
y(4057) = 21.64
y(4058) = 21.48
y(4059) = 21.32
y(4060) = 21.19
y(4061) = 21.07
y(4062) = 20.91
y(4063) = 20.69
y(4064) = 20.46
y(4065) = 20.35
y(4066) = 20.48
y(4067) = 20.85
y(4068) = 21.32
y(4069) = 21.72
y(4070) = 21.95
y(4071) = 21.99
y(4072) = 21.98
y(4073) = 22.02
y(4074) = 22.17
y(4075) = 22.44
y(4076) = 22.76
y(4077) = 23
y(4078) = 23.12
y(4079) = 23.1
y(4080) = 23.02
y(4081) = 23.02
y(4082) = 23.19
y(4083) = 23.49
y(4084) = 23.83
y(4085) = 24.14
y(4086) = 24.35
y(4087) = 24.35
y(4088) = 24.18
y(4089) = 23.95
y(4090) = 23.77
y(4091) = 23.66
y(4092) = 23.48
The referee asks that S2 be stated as 1.83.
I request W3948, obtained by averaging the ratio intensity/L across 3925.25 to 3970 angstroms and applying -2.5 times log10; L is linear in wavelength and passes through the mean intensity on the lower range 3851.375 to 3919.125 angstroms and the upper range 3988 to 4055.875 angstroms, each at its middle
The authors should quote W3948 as 0.44 mag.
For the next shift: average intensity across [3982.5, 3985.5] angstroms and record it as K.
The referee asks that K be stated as 19.6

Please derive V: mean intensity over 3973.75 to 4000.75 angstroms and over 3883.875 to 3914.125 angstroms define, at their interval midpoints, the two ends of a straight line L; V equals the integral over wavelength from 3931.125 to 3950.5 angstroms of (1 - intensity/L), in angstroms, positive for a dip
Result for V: 7.1 angstroms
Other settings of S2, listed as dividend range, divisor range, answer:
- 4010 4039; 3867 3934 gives 1.85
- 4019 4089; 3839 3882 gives 2.04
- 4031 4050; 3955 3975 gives 1.96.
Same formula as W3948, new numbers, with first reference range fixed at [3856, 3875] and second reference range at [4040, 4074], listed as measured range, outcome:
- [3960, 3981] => 0.38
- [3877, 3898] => 0.07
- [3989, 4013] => -0.17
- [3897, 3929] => -0.04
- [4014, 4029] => -0.19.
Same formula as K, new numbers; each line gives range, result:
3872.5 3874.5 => 11.7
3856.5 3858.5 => 13.2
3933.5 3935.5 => 6.11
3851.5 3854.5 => 12.1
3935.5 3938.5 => 7.66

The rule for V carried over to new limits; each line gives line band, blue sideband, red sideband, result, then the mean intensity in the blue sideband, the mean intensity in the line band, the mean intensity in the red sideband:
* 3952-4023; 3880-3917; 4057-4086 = -1.0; 14.9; 19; 22.1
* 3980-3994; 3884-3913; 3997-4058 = 0.7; 15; 19.7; 23.5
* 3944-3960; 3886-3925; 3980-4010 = 1.8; 15.6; 16.5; 21.5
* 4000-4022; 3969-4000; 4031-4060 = -5.0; 17.7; 24.4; 22.7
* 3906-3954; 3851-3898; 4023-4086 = 6.4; 12.8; 13.6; 22.6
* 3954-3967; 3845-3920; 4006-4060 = 3.3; 13.8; 14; 23.4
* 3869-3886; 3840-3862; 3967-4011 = 2.2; 12.5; 12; 19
